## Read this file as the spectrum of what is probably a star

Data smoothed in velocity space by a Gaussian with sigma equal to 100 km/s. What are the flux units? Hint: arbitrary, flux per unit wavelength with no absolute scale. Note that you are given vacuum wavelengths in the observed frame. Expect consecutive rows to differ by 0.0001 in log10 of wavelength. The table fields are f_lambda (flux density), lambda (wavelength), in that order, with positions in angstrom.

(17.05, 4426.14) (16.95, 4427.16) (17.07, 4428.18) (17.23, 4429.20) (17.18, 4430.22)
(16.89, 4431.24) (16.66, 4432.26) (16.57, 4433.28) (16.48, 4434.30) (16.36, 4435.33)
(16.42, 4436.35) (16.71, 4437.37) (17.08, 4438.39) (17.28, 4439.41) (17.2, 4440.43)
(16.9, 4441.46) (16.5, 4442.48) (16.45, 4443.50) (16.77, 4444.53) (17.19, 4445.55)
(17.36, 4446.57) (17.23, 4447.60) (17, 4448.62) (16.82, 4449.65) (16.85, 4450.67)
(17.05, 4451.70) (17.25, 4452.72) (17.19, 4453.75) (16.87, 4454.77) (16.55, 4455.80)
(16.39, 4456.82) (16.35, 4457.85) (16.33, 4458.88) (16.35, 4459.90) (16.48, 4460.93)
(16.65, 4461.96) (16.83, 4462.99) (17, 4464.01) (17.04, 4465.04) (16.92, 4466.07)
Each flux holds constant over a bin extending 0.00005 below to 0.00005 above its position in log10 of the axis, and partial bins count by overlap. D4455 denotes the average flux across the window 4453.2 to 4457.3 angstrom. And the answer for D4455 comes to 16.8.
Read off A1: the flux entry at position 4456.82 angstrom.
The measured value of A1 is 16.39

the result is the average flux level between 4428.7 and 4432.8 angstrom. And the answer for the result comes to 17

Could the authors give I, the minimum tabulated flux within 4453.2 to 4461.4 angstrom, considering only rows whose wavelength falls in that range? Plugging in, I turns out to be 16.33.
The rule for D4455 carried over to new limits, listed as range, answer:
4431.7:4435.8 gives 16.5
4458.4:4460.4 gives 16.4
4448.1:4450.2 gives 16.9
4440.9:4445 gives 16.6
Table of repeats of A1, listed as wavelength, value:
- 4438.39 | 17.08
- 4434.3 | 16.48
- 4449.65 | 16.82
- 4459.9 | 16.35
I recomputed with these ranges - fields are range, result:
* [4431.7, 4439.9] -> 16.36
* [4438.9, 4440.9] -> 17.2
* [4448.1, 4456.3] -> 16.55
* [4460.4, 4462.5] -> 16.48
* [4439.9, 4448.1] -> 16.45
